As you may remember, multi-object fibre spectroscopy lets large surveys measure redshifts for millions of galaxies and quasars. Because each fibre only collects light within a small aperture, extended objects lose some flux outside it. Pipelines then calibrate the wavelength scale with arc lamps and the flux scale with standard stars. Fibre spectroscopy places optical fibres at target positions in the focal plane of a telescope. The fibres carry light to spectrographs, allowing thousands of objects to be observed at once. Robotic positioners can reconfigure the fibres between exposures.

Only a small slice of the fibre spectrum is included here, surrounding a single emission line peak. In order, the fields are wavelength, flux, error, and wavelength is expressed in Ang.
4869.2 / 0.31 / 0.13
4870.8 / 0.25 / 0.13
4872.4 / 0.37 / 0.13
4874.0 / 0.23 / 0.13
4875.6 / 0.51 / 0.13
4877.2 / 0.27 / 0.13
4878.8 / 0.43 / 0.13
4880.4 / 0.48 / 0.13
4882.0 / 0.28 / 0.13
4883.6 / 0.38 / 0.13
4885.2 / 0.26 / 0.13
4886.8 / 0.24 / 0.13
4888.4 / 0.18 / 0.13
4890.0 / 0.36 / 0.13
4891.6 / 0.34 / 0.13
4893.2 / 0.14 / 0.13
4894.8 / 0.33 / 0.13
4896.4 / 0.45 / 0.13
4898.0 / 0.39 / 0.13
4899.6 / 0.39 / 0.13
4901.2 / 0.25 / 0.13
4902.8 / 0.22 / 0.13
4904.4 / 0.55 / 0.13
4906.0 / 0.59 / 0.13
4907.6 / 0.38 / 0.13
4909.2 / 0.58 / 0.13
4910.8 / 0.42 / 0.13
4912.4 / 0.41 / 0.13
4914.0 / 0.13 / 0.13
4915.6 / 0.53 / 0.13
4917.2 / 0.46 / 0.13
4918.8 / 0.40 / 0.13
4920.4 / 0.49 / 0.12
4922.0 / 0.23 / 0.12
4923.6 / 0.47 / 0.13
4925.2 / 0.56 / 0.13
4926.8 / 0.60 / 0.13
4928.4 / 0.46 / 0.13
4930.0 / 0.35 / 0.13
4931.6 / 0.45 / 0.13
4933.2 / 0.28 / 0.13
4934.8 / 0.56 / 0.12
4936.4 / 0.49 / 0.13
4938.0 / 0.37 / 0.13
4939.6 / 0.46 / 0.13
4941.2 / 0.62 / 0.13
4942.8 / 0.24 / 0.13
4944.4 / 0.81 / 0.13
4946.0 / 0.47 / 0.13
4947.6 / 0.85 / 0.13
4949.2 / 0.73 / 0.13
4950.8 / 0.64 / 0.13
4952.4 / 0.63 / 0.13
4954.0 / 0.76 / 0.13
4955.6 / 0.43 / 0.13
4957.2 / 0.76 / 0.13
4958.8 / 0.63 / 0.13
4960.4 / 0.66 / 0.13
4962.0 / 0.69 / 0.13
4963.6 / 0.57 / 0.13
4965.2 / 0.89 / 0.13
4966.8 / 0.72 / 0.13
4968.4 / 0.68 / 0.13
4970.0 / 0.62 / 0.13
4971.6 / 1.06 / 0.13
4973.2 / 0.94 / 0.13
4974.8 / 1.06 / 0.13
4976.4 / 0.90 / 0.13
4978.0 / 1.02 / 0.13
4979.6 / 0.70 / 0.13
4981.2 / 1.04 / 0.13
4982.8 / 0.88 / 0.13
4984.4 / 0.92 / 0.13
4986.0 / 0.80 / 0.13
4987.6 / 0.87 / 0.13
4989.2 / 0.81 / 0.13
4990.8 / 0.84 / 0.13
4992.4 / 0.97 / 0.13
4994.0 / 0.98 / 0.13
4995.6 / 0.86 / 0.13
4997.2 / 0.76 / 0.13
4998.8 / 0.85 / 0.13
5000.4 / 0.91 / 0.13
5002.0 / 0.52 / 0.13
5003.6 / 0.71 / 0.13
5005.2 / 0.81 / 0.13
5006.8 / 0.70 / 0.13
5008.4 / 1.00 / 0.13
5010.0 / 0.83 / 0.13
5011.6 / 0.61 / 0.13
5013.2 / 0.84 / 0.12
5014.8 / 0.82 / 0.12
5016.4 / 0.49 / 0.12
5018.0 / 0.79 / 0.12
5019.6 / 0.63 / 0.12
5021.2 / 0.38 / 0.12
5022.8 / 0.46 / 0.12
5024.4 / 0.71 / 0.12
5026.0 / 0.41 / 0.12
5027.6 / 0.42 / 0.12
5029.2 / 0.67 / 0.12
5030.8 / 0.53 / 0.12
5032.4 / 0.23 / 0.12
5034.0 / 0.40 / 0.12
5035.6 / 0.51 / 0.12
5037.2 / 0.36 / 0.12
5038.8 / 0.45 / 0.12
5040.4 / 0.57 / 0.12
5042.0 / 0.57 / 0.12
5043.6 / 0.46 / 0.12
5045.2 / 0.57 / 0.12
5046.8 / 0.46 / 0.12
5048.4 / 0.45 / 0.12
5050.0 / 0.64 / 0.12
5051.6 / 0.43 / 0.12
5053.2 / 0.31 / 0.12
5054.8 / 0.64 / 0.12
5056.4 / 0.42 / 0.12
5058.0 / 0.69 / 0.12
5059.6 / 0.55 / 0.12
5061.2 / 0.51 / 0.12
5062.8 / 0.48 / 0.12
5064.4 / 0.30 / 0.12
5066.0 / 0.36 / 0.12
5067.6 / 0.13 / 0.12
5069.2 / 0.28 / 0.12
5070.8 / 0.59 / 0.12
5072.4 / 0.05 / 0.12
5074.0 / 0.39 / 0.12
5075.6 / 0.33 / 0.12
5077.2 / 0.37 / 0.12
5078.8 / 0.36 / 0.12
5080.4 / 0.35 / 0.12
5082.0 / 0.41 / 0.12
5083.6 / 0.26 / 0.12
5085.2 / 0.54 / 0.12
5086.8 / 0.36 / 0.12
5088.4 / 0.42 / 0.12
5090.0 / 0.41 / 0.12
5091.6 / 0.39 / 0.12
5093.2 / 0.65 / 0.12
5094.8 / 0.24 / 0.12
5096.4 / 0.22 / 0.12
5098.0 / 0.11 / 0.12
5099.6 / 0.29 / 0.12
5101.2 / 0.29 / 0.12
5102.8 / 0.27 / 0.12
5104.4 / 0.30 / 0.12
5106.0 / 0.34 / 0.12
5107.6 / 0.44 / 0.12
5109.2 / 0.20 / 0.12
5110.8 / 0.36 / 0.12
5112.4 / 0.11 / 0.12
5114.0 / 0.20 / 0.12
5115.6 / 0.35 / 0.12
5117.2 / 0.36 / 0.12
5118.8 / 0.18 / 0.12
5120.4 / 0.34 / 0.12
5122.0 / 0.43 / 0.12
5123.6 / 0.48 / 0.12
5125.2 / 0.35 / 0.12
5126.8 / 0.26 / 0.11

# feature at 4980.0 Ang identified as C III]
